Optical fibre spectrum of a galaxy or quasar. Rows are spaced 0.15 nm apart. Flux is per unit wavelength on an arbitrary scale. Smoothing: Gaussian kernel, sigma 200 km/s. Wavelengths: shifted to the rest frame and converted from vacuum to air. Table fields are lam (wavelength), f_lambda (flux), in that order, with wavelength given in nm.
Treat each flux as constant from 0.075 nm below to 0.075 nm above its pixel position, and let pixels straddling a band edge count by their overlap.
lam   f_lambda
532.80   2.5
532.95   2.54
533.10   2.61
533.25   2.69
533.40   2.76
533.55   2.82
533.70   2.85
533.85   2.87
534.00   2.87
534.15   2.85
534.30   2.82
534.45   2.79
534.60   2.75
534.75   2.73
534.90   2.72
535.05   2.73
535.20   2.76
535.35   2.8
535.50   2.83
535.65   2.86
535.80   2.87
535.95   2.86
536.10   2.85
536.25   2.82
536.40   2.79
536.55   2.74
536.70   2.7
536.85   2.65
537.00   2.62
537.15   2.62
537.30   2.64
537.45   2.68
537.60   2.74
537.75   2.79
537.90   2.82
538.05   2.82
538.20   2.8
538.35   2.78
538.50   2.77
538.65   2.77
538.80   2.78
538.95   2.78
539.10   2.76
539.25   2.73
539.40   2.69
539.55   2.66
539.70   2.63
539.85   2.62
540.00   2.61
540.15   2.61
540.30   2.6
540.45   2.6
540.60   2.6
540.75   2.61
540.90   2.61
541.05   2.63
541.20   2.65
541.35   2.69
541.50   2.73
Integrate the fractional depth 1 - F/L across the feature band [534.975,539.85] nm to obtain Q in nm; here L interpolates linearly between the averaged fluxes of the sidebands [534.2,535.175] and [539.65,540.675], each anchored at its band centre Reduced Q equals -0.12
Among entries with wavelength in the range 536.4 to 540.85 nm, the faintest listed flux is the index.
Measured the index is 2.6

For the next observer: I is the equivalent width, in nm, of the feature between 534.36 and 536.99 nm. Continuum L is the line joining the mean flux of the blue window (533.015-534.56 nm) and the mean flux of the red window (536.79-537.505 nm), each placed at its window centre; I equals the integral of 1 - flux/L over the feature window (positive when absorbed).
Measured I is -0.07 nm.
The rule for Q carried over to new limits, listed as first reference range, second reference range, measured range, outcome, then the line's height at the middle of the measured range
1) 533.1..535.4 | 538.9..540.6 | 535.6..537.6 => -0.011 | 2.73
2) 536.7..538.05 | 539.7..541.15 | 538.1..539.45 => -0.053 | 2.66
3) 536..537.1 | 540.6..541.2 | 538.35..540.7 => -0.023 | 2.66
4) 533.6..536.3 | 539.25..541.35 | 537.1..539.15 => -0.039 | 2.7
